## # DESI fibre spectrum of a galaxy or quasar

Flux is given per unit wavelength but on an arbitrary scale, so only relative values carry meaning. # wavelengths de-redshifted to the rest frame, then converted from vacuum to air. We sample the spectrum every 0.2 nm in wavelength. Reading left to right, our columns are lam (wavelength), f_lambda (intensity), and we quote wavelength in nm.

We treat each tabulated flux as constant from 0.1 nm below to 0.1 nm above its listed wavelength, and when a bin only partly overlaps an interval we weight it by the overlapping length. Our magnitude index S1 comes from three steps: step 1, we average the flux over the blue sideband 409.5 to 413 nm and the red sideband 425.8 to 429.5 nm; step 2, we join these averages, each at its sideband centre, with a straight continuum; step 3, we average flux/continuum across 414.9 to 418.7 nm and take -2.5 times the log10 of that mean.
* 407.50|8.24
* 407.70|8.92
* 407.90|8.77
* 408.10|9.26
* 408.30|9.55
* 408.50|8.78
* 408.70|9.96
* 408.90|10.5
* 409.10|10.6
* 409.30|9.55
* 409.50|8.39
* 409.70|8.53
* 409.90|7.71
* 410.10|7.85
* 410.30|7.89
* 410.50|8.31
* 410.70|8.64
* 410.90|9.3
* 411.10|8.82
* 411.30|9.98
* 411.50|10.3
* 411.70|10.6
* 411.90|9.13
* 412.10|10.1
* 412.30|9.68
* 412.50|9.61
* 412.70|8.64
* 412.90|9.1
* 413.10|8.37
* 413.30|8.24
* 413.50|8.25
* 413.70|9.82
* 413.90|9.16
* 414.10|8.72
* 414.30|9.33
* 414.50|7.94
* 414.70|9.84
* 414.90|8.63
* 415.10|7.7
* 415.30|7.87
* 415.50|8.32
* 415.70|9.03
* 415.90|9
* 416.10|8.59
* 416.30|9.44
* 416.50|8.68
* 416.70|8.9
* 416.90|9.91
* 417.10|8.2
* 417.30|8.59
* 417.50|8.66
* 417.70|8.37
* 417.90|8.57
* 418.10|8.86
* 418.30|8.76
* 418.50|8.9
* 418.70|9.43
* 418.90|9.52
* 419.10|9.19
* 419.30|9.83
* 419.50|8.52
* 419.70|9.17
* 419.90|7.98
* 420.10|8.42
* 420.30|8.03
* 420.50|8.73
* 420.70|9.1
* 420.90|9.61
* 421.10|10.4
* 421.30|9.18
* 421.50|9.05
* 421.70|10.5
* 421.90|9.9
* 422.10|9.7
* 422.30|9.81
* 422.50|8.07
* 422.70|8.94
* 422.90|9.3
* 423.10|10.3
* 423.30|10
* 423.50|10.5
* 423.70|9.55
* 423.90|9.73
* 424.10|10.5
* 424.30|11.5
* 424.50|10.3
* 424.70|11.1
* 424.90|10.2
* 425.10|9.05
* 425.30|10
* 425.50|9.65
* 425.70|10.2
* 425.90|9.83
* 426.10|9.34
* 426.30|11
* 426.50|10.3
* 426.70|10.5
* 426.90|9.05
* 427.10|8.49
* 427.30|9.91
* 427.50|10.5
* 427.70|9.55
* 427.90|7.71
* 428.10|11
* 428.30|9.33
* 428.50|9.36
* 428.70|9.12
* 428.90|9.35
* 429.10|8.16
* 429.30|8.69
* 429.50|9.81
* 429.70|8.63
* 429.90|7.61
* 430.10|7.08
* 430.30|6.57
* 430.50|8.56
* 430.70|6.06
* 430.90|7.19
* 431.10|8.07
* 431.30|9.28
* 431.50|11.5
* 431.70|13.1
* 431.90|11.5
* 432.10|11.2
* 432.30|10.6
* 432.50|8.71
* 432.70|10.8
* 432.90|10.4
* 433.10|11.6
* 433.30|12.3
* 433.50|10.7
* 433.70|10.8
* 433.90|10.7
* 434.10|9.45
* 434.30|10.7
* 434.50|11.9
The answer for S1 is 0.06 mag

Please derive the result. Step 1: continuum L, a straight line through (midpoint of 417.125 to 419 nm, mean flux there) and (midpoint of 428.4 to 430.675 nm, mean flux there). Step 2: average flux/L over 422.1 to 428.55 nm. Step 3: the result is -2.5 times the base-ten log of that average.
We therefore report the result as -0.153 mag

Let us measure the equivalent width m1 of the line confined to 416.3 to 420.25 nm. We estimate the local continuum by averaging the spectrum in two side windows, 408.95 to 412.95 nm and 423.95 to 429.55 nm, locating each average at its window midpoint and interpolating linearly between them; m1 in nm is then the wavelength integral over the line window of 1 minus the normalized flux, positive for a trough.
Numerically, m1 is 0.238 nm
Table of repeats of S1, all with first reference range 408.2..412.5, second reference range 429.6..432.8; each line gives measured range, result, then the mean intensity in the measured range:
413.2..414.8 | 0.04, 8.91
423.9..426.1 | -0.11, 10.2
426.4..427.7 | -0.07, 9.77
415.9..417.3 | 0.04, 8.93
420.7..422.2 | -0.06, 9.72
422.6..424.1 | -0.07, 9.81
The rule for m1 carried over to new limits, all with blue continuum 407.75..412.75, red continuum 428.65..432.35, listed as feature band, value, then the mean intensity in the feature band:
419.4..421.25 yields 0.05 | 8.89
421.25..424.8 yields -0.31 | 9.89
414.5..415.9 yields 0.10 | 8.55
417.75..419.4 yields 0.01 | 9.11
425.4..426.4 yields -0.10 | 10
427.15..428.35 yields -0.08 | 9.63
